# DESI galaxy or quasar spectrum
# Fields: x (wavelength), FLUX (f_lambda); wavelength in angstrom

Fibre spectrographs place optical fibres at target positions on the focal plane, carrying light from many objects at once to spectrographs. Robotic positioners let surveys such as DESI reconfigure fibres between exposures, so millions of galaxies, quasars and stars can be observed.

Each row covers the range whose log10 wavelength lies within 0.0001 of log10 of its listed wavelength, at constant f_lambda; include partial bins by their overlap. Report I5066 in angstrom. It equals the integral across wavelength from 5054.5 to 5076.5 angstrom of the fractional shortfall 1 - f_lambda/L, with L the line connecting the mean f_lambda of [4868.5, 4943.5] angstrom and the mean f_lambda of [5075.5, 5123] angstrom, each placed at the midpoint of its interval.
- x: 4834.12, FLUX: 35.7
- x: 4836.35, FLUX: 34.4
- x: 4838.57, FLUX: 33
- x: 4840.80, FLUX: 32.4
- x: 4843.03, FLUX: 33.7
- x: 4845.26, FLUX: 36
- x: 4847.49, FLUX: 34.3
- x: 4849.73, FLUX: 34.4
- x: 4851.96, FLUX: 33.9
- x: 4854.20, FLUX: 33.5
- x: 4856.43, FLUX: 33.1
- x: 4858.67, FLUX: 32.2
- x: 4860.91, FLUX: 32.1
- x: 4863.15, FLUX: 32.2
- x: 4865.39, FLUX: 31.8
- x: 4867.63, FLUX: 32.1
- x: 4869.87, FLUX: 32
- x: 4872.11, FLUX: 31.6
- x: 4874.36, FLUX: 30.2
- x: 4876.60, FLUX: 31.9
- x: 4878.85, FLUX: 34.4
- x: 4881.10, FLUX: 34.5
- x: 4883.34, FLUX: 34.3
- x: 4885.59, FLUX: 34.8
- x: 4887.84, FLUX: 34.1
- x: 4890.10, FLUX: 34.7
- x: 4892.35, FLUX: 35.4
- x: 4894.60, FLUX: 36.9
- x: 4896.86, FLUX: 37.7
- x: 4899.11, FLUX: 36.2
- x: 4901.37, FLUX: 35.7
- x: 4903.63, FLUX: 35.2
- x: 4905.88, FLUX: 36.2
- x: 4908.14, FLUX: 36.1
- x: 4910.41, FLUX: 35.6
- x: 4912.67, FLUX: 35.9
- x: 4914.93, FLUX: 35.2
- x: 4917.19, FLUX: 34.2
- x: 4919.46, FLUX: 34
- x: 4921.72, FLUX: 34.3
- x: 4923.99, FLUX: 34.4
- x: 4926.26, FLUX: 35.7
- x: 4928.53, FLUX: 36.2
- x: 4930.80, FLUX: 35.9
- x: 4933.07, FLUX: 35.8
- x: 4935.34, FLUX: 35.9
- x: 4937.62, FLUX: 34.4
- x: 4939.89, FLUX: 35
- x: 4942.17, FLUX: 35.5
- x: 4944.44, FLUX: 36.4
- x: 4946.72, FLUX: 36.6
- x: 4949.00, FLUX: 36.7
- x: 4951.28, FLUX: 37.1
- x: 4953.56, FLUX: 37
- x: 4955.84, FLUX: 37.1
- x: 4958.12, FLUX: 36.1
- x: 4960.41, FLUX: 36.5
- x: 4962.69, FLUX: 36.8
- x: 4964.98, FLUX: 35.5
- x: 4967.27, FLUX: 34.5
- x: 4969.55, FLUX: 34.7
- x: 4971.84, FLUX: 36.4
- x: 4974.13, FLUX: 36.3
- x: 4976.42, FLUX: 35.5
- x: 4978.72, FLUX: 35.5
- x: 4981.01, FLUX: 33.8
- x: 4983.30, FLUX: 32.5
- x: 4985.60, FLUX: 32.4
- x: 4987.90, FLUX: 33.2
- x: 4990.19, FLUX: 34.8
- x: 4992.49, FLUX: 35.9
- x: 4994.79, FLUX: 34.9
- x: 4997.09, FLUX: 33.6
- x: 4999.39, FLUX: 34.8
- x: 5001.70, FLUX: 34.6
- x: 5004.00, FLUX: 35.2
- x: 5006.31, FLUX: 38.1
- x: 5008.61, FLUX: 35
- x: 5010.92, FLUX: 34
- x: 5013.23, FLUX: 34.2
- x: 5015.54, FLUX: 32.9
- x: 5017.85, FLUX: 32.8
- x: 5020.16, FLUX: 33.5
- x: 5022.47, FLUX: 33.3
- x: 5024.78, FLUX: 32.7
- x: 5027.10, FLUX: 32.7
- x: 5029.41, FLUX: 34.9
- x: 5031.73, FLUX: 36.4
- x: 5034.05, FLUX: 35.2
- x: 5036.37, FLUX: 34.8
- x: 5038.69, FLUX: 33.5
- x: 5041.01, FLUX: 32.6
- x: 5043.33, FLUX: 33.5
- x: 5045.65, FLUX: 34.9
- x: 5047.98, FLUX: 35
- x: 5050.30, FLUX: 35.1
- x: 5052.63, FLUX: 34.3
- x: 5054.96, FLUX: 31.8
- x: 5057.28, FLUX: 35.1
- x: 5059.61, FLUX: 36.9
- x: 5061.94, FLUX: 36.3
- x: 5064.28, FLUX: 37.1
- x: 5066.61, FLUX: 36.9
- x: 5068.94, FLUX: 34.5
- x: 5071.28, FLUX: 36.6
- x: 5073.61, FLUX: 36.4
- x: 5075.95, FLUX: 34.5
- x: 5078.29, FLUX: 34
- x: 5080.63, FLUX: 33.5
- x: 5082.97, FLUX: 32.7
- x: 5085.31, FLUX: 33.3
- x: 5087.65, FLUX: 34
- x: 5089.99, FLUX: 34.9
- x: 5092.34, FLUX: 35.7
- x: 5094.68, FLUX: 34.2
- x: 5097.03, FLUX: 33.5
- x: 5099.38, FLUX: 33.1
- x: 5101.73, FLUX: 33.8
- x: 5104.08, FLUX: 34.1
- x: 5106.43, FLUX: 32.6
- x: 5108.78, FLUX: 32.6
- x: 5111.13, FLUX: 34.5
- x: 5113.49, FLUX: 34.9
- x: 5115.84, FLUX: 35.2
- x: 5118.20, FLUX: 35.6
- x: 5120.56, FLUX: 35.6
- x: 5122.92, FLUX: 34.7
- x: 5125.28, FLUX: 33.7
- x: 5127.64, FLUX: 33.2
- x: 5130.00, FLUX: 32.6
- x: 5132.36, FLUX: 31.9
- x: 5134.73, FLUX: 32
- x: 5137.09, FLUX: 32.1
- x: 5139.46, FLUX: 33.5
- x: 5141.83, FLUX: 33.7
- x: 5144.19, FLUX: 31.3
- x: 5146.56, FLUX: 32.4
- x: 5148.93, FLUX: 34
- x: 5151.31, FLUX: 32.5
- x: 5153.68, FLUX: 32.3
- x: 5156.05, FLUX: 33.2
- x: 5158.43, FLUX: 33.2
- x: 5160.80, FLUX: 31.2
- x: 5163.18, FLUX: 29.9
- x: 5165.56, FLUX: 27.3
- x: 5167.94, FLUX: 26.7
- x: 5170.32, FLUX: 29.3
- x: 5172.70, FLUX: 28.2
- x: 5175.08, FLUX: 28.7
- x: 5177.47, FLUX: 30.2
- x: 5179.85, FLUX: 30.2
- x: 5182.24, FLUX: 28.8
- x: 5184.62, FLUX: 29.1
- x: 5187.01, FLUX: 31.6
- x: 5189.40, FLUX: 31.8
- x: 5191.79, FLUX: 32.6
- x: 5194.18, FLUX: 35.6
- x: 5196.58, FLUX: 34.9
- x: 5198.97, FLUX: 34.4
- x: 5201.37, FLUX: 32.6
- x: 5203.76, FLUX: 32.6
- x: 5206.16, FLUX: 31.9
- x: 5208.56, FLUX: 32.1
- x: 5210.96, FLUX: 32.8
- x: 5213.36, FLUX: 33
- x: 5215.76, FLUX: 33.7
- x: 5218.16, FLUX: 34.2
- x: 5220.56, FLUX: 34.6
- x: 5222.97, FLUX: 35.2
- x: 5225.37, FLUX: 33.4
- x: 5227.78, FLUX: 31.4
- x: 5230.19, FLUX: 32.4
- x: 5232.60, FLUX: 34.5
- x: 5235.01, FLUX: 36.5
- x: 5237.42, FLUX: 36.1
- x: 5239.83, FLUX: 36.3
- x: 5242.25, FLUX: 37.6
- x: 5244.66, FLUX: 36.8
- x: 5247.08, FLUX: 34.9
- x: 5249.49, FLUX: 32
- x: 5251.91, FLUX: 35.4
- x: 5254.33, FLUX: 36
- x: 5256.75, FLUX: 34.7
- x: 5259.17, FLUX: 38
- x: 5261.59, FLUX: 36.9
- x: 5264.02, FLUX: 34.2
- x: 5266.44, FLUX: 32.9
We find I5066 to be -1.0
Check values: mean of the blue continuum 34.8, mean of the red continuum 34.1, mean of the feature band 35.8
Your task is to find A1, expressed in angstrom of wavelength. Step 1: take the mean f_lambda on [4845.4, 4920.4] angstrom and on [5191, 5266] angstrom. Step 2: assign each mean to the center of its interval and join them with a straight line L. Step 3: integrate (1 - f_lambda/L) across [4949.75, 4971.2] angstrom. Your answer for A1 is -1.22 angstrom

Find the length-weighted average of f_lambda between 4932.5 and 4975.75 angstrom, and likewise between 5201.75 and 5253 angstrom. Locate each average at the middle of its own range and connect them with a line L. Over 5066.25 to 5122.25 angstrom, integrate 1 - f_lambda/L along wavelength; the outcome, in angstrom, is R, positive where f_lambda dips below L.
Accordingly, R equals 1.0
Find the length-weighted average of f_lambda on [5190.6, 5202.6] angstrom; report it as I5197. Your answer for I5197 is 34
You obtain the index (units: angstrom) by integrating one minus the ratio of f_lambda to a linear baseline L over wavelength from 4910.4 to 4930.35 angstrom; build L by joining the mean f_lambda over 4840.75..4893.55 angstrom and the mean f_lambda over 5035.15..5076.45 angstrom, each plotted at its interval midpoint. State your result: -0.7 angstrom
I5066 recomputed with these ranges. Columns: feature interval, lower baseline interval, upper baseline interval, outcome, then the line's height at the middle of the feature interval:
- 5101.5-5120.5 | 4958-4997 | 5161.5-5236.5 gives -0.6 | 33.1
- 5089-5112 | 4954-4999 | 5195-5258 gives 0.5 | 34.7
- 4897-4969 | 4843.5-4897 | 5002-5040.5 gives -4.0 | 33.9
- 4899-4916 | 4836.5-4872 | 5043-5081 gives -1.1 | 33.6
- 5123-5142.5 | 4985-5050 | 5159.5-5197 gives -0.9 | 31.4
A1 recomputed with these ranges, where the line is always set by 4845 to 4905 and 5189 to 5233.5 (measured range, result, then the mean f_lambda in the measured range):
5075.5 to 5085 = 0.00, 33.6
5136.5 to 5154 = 0.37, 32.8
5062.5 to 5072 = -0.76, 36.2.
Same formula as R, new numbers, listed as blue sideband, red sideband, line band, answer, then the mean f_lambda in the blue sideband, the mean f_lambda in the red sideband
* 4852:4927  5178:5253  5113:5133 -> -0.3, 34.2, 33.5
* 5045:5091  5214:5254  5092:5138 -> 1.4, 34.9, 34.7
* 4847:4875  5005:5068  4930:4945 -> -0.9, 32.6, 34.6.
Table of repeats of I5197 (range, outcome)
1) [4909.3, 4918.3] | 35.3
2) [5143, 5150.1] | 32.6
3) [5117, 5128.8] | 34.5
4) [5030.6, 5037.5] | 35.4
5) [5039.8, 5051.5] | 34.2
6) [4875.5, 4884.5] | 33.8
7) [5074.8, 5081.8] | 34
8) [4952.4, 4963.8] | 36.7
